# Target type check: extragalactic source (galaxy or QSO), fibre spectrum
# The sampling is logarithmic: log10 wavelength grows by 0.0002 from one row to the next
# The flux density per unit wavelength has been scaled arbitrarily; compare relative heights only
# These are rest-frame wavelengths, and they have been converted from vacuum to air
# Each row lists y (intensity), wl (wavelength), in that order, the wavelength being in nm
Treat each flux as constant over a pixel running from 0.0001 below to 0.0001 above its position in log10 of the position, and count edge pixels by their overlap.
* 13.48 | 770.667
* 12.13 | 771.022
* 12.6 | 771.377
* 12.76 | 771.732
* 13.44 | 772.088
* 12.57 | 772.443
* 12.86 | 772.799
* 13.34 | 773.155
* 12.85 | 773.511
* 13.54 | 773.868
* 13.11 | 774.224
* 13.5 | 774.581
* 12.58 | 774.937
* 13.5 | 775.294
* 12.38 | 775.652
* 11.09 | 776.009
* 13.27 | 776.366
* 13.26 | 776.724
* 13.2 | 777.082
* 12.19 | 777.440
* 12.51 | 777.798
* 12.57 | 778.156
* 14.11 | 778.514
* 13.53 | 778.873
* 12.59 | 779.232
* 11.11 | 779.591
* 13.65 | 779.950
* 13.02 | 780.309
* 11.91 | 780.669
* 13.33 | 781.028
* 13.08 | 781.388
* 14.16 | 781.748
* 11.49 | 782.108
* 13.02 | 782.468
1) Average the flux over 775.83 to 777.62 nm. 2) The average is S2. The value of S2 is 12.6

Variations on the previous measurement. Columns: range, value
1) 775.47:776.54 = 12.2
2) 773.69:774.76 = 13.4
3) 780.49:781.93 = 13.1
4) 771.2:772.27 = 12.9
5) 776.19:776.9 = 13.3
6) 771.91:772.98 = 13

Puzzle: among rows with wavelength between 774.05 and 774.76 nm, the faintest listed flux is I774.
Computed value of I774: 13.11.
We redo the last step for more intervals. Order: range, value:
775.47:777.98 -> 11.09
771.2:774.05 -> 12.57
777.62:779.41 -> 12.51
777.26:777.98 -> 12.19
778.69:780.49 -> 11.11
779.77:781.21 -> 11.91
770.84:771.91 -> 12.13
